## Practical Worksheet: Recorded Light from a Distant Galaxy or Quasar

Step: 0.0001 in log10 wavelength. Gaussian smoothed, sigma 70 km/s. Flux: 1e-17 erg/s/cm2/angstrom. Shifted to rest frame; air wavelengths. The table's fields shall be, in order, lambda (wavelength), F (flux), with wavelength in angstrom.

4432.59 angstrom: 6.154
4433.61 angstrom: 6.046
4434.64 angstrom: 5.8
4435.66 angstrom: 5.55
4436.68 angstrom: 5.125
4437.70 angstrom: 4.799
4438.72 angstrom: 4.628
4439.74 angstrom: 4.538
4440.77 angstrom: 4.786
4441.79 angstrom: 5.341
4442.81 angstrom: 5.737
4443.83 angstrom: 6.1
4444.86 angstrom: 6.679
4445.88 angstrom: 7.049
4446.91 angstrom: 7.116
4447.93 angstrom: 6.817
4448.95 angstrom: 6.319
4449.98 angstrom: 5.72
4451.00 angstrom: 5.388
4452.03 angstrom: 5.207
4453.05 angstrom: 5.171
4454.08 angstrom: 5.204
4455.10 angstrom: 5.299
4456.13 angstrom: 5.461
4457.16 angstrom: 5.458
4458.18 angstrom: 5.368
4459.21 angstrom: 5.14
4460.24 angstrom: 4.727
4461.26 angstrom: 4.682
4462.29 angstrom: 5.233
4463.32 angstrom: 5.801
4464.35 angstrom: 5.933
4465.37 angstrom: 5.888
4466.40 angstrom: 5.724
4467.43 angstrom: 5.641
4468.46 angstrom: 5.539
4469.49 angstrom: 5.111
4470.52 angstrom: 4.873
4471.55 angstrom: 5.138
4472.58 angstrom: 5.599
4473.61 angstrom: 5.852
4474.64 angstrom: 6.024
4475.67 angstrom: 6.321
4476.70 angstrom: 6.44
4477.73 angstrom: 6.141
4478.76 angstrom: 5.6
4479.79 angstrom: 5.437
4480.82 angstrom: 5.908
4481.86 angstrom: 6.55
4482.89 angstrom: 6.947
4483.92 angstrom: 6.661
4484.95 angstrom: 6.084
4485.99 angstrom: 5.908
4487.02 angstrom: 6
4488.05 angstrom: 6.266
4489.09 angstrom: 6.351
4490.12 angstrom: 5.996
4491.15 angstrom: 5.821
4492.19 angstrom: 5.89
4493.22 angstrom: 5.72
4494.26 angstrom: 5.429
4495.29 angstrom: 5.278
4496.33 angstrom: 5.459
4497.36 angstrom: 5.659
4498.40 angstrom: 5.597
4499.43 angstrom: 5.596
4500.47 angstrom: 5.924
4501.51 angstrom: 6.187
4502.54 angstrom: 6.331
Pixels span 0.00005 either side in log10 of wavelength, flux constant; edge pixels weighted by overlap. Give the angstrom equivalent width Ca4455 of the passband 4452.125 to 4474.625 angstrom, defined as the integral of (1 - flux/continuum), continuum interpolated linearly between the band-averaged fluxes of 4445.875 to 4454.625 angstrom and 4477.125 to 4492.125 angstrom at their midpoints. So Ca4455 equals 2.3 angstrom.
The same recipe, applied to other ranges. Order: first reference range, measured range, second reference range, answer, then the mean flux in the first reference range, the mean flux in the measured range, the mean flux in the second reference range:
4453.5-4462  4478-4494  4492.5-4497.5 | -1.9 angstrom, 5.17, 6.07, 5.52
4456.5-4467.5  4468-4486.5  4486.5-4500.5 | -1.0 angstrom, 5.41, 5.9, 5.78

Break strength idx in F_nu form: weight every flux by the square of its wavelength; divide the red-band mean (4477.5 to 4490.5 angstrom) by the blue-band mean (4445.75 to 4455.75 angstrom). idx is 1.06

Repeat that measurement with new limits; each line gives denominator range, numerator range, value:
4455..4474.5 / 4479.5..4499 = 1.11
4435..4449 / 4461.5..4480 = 1.00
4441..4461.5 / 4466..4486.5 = 1.04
